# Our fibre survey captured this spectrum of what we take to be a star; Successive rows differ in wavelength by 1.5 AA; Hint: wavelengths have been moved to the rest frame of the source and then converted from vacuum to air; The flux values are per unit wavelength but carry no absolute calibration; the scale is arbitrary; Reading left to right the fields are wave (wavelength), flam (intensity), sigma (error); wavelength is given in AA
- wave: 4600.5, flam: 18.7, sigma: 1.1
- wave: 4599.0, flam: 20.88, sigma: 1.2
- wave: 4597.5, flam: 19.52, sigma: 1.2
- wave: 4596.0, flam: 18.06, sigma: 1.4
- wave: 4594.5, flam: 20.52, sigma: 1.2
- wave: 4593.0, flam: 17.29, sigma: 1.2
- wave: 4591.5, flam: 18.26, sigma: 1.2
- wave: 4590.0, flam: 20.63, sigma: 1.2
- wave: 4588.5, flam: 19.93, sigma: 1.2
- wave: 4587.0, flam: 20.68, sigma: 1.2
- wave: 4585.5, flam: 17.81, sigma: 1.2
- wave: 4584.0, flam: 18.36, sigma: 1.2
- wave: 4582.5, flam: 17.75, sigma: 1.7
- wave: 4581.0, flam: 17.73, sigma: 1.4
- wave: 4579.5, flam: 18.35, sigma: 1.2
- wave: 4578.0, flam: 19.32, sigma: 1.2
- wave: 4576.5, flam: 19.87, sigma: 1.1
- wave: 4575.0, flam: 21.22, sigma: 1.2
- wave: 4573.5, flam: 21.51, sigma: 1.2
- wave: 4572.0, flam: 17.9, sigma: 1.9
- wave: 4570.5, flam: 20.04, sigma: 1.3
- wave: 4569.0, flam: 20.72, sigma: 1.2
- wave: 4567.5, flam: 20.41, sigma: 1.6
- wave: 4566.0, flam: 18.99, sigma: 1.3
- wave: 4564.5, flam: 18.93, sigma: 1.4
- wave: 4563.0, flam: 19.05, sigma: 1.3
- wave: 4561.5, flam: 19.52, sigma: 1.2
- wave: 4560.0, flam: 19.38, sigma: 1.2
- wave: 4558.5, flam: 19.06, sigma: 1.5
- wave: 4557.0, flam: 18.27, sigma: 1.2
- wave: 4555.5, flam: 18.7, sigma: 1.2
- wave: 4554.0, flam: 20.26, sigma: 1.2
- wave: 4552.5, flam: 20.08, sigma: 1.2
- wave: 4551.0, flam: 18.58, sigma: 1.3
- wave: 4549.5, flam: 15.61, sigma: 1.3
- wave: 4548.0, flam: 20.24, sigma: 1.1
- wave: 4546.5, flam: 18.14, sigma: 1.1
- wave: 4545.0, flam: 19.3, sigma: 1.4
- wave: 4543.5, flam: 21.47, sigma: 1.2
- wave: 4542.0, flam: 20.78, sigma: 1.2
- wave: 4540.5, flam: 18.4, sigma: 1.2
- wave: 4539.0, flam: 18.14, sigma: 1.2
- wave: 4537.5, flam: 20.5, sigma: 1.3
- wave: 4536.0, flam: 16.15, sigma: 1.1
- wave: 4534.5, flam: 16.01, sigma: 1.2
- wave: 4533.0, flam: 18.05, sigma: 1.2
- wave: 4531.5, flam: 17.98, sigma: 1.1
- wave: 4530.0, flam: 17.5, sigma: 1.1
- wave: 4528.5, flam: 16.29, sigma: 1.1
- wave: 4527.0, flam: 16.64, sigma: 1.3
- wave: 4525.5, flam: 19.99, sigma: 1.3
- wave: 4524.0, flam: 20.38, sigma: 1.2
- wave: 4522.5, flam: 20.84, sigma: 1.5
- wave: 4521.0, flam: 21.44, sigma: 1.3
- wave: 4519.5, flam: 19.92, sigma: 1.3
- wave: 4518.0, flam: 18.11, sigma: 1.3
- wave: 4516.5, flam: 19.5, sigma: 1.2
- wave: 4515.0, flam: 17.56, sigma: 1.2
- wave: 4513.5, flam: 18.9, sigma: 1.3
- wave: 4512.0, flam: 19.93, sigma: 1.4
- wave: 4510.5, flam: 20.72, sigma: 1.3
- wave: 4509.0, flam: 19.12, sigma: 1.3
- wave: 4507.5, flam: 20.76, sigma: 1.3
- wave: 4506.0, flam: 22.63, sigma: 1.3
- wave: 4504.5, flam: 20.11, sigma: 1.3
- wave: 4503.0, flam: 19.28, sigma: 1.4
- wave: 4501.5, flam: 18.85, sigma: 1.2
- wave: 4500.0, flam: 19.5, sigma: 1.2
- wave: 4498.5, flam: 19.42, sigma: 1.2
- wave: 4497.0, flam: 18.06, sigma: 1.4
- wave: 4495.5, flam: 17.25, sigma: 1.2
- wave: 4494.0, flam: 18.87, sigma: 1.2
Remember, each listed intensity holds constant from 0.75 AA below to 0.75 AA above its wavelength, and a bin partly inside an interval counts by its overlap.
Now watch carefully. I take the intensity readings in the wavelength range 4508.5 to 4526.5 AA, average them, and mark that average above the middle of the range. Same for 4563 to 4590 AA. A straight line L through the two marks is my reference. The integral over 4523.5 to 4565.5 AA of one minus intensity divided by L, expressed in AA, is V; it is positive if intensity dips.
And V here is 1.9 AA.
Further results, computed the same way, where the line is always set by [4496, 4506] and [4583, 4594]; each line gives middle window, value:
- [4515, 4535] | 0.67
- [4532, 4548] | 0.39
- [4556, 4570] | -0.18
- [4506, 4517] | -0.20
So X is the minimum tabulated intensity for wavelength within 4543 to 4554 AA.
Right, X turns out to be 15.61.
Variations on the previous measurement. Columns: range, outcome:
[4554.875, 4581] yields 17.73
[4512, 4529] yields 16.29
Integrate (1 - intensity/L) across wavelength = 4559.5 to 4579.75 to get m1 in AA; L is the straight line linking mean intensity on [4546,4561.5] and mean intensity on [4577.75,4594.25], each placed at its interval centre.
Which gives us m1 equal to -0.9 AA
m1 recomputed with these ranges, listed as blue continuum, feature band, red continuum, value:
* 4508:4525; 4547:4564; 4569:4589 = 0.4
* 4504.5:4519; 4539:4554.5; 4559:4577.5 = 0.4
